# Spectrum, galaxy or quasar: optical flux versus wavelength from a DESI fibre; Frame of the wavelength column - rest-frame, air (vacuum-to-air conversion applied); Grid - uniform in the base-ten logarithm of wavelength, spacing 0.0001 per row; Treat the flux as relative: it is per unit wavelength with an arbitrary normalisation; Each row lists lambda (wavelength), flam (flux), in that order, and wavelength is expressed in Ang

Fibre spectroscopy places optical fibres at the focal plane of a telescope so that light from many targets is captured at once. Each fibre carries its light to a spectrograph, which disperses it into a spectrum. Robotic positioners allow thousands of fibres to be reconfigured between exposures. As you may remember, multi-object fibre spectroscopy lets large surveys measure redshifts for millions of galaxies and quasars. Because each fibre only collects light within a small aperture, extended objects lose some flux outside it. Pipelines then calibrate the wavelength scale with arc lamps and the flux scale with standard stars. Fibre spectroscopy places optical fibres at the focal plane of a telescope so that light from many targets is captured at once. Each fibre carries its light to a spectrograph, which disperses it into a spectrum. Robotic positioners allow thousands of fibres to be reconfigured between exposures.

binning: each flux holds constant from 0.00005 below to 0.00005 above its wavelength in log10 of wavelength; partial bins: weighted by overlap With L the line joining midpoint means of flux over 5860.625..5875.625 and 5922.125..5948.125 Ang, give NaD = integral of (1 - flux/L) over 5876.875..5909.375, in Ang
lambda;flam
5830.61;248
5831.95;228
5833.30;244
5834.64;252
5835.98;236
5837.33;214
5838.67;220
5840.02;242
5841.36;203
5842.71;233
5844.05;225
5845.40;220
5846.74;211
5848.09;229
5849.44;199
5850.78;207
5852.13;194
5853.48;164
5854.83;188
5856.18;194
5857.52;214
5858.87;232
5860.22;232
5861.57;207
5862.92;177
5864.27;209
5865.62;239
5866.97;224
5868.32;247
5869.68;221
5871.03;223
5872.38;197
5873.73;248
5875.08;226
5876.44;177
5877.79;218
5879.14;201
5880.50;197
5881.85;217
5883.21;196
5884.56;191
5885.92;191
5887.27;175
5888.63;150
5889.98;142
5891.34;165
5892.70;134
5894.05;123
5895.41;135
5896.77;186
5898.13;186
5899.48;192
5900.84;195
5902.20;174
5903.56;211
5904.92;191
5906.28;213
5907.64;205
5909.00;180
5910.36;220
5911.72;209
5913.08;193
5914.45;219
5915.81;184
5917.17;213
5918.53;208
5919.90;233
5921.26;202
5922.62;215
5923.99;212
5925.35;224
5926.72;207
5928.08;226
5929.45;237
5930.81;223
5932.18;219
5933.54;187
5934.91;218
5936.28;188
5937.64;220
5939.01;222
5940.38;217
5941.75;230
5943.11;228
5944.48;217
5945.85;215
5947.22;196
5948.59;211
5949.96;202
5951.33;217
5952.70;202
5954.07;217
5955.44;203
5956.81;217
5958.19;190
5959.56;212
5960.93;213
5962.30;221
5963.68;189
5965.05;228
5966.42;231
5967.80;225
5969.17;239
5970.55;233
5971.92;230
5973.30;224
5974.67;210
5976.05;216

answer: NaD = 5.43 Ang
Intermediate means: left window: 220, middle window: 182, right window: 216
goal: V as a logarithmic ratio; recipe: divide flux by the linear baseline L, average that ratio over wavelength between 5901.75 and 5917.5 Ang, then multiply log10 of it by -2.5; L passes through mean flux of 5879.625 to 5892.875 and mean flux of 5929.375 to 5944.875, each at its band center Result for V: -0.03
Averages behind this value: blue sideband 178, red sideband 216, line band 201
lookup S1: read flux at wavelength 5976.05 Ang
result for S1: 216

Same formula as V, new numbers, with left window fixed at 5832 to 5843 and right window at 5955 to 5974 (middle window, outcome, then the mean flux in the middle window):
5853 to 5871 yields 0.08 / 212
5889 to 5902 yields 0.35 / 162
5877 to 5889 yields 0.17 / 194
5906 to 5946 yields 0.05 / 213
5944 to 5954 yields 0.06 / 209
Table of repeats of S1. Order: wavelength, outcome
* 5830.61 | 248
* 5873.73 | 248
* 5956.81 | 217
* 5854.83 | 188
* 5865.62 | 239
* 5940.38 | 217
